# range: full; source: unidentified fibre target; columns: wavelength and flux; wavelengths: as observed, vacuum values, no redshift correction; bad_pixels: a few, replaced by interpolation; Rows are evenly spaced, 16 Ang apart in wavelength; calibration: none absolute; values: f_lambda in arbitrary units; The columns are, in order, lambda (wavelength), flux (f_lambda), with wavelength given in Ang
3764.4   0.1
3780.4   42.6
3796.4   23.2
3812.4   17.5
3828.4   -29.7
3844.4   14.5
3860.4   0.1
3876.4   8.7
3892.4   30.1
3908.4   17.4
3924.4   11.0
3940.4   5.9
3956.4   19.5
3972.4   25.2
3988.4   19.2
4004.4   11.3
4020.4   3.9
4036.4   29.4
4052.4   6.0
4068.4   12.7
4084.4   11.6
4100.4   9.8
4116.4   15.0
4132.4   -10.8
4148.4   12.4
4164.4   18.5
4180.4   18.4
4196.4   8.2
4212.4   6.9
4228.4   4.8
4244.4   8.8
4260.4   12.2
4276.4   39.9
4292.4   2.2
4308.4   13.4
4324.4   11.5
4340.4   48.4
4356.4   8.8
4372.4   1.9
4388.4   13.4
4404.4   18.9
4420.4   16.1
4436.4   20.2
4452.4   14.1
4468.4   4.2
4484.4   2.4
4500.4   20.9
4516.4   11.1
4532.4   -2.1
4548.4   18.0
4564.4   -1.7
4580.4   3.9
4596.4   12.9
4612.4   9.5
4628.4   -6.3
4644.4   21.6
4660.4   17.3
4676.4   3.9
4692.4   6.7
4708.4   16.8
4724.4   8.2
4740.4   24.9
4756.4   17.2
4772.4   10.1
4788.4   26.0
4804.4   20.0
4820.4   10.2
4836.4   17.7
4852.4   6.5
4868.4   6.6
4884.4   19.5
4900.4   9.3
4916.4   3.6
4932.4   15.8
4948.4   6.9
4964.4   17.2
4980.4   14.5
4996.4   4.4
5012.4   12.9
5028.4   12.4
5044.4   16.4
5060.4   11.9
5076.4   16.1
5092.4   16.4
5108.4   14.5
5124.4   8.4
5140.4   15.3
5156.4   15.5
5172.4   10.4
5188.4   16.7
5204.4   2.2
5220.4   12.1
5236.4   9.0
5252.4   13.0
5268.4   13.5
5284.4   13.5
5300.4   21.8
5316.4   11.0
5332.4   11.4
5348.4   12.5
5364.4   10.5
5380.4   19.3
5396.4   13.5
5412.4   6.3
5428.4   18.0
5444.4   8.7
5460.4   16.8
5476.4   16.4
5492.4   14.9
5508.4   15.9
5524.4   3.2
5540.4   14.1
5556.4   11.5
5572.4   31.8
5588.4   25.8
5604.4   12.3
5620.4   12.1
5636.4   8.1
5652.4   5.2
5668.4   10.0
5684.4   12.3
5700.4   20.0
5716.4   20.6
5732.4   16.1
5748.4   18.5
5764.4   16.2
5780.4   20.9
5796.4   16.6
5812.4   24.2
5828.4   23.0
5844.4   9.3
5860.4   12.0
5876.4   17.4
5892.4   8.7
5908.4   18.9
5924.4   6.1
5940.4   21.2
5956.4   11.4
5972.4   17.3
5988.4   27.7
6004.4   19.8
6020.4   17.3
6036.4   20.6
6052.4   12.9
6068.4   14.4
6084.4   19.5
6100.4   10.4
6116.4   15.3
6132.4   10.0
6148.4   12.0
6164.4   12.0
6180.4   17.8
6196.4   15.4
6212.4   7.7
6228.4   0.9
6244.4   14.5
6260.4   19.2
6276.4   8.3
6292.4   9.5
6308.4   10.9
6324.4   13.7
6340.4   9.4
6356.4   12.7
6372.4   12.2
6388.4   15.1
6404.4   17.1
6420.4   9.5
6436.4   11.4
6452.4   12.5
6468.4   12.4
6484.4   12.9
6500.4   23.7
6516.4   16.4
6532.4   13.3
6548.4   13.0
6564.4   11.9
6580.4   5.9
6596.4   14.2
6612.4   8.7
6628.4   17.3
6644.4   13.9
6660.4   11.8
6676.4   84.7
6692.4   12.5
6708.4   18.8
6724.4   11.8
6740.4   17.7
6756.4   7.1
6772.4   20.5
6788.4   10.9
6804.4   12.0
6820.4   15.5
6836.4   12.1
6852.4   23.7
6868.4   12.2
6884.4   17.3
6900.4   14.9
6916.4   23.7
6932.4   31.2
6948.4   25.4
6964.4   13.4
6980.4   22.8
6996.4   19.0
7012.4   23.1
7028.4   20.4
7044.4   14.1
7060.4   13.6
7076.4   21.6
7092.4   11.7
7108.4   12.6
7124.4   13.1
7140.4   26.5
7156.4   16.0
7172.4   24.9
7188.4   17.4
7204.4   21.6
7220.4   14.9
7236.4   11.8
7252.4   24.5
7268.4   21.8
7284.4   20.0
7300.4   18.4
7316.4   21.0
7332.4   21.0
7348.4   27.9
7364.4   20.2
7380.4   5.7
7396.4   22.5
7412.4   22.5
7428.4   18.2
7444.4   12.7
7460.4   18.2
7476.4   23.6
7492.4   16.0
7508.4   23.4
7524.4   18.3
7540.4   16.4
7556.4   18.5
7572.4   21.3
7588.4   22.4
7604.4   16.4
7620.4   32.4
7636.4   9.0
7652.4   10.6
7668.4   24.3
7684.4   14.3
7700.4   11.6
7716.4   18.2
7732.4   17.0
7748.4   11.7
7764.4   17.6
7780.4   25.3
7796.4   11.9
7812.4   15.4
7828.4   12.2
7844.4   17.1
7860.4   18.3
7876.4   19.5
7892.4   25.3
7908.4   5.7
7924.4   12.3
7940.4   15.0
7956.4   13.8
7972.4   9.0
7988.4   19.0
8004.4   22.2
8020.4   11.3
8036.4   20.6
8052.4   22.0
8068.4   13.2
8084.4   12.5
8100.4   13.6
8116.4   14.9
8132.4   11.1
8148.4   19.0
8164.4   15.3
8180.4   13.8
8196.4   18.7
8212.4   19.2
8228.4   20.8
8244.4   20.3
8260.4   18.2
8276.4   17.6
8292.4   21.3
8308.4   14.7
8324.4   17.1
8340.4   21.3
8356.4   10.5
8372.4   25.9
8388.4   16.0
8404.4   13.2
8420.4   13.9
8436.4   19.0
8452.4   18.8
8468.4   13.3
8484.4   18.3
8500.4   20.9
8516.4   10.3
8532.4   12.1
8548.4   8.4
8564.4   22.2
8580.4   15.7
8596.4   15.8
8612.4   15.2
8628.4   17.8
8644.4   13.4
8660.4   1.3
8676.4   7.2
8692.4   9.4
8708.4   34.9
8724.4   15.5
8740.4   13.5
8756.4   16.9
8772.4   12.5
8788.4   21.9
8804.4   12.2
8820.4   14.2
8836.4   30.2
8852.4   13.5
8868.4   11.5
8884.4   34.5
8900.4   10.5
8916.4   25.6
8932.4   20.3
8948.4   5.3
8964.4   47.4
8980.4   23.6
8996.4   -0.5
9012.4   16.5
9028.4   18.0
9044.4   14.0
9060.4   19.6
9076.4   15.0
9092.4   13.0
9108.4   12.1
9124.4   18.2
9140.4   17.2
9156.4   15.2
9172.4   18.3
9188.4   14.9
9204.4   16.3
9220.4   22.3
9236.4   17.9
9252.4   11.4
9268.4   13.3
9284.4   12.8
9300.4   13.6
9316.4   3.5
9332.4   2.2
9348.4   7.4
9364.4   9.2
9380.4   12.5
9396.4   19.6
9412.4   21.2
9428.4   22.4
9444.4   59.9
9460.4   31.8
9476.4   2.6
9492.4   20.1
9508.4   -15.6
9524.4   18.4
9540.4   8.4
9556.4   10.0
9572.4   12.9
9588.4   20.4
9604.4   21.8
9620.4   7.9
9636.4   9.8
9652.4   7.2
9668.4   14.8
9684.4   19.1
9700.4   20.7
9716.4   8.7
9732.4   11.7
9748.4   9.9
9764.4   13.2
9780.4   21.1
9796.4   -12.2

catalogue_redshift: 0.79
